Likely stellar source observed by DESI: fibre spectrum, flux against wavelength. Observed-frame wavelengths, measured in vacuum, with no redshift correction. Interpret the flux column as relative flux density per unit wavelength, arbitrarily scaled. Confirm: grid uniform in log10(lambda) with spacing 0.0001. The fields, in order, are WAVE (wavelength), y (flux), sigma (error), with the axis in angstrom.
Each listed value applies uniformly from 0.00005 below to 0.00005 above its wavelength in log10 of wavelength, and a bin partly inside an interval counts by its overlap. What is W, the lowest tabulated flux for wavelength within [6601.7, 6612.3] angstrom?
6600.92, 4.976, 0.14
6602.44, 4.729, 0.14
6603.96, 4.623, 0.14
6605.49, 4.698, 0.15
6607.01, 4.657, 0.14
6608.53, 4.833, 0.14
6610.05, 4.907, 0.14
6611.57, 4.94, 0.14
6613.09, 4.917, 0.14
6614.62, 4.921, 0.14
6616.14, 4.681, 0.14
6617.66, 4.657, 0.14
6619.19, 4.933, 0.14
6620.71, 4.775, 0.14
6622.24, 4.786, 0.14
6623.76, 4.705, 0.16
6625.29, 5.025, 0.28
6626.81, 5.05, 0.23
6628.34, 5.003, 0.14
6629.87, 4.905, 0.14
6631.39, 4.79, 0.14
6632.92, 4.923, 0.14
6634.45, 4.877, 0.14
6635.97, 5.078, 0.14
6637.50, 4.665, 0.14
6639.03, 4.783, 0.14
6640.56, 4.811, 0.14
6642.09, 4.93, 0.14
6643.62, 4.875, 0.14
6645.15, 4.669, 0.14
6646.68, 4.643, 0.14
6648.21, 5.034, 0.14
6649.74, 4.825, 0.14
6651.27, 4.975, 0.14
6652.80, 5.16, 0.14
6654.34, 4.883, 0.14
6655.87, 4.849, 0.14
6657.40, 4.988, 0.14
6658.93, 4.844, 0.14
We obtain 4.623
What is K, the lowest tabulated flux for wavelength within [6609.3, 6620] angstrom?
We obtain 4.657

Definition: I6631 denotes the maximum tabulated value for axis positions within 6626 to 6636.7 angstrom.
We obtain 5.078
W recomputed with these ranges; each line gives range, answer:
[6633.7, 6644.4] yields 4.665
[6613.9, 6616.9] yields 4.681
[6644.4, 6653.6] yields 4.643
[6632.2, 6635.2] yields 4.877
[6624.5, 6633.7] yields 4.79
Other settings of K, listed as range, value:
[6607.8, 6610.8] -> 4.833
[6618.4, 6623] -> 4.775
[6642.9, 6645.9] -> 4.669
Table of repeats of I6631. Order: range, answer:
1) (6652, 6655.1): 5.16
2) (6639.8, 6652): 5.034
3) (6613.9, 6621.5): 4.933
